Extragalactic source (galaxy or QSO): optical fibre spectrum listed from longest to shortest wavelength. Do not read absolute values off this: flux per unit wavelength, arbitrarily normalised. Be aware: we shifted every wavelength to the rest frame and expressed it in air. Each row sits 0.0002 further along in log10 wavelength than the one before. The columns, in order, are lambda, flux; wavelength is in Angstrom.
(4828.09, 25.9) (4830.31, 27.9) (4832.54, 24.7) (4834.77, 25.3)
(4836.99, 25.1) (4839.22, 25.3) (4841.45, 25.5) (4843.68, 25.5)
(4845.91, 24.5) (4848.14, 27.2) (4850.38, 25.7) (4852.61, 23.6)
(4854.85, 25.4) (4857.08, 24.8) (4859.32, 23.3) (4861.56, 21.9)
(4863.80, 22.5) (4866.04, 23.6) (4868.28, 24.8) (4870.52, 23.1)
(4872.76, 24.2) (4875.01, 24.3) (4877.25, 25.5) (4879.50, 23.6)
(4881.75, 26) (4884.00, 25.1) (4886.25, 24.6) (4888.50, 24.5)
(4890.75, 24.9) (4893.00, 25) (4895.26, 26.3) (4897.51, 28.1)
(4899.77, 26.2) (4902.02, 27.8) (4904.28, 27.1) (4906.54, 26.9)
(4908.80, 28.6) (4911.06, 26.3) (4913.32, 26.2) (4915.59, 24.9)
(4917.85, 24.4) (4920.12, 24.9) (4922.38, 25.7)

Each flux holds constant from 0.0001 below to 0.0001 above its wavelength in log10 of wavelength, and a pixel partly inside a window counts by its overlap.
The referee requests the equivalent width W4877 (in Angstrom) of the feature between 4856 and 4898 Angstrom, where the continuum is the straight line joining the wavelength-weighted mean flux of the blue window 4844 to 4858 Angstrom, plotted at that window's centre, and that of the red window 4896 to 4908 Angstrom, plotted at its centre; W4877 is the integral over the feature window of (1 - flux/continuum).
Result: 2.9 Angstrom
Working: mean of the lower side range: 25.2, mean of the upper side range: 27.2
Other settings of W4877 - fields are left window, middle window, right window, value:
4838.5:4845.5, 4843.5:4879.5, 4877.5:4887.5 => 1.15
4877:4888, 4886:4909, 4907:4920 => -0.82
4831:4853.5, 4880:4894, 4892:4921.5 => 0.58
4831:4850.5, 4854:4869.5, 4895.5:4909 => 1.40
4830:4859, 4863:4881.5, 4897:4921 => 1.24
